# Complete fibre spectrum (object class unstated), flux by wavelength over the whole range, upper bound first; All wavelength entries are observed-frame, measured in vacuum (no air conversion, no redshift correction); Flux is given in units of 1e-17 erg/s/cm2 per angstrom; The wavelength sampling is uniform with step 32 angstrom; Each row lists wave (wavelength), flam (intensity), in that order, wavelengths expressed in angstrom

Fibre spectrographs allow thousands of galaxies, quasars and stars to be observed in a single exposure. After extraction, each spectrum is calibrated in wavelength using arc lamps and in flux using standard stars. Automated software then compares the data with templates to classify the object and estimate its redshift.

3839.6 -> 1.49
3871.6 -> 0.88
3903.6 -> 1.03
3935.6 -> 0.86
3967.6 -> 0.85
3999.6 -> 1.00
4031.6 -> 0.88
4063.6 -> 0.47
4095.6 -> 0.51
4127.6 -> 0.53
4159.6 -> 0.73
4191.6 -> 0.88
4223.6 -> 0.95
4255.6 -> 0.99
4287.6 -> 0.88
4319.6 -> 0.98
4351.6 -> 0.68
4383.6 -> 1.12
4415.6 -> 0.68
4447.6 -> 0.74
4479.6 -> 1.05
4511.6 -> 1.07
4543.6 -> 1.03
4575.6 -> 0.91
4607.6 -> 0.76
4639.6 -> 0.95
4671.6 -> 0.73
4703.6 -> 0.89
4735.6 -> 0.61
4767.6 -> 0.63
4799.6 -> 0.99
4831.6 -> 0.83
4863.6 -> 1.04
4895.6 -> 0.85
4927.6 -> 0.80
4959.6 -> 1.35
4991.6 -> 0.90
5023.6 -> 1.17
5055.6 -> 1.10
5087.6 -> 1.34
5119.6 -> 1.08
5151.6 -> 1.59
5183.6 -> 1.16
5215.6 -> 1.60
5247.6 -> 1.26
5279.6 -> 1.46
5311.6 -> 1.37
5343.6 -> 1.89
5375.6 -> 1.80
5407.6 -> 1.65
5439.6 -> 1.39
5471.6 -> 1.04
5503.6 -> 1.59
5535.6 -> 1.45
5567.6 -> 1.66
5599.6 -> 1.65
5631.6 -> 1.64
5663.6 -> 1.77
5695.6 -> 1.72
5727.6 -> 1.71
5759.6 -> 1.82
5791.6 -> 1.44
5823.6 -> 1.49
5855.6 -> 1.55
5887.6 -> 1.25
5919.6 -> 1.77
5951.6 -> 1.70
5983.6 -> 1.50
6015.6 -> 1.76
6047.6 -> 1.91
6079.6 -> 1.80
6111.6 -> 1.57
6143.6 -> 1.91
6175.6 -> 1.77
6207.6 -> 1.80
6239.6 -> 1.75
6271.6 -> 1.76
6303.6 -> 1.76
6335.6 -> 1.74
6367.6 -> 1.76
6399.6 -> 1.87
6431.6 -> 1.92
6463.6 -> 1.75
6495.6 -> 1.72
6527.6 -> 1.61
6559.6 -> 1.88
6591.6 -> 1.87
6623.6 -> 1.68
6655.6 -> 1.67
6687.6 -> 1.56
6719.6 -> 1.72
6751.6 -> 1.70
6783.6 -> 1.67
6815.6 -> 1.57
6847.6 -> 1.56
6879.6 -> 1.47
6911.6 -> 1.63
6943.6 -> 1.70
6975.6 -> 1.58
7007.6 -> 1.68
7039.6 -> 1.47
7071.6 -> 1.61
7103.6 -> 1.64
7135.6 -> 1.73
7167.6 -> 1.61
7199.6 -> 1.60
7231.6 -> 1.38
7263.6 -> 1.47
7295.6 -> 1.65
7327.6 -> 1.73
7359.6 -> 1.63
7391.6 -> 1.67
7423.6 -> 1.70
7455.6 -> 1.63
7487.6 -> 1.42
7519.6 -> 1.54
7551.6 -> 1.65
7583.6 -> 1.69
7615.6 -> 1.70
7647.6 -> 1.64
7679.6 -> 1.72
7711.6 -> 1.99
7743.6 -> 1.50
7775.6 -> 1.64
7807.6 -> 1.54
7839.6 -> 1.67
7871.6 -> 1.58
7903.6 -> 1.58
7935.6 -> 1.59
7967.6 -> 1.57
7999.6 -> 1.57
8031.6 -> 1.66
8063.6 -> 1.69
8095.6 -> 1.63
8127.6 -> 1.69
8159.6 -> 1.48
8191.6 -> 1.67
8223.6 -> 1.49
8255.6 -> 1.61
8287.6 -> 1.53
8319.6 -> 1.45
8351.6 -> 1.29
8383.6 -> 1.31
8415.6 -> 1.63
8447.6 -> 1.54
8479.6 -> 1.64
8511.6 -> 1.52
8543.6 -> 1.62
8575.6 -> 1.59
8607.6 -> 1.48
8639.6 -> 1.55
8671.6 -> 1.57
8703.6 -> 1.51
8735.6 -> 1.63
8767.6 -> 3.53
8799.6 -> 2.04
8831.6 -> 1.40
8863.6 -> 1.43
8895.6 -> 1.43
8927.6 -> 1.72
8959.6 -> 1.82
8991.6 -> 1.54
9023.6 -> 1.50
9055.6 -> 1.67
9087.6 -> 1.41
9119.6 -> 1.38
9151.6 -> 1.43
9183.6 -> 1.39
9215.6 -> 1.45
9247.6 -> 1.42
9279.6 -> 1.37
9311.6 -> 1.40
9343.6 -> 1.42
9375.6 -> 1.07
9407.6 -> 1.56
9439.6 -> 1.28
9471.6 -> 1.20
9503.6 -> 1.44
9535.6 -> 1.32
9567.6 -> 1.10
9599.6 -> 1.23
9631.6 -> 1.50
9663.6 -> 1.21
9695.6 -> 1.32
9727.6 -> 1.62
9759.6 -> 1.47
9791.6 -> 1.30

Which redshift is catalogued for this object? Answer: 0.33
